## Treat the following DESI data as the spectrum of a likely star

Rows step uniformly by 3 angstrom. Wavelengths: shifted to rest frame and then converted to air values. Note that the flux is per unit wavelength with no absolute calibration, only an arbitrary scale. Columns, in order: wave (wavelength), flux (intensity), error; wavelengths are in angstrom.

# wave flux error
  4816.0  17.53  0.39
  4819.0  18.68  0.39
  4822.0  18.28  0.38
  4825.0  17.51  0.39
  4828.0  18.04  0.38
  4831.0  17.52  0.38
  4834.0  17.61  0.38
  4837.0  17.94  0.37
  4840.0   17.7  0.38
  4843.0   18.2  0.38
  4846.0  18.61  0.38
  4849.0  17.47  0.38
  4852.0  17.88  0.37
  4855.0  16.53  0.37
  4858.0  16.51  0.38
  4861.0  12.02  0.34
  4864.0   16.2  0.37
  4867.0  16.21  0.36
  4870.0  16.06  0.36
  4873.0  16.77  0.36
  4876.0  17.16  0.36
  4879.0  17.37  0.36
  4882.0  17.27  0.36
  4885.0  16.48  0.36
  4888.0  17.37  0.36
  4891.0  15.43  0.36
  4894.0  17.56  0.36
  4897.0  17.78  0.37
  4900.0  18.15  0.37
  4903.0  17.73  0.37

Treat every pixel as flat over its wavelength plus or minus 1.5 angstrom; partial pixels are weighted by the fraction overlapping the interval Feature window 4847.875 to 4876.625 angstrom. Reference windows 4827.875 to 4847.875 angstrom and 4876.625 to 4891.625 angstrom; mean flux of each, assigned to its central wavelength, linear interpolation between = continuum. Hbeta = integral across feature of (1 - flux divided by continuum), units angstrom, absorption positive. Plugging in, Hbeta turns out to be 1.9 angstrom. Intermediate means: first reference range 17.9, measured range 16.2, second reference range 16.9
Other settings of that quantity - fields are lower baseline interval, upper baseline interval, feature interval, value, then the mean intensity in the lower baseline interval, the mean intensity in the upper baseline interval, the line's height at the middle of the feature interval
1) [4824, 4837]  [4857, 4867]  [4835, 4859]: -2.0 angstrom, 17.7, 15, 16.3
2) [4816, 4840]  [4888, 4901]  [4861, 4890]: 1.5 angstrom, 17.9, 17.2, 17.4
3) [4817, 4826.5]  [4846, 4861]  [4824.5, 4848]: -0.6 angstrom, 18.1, 16.7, 17.5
